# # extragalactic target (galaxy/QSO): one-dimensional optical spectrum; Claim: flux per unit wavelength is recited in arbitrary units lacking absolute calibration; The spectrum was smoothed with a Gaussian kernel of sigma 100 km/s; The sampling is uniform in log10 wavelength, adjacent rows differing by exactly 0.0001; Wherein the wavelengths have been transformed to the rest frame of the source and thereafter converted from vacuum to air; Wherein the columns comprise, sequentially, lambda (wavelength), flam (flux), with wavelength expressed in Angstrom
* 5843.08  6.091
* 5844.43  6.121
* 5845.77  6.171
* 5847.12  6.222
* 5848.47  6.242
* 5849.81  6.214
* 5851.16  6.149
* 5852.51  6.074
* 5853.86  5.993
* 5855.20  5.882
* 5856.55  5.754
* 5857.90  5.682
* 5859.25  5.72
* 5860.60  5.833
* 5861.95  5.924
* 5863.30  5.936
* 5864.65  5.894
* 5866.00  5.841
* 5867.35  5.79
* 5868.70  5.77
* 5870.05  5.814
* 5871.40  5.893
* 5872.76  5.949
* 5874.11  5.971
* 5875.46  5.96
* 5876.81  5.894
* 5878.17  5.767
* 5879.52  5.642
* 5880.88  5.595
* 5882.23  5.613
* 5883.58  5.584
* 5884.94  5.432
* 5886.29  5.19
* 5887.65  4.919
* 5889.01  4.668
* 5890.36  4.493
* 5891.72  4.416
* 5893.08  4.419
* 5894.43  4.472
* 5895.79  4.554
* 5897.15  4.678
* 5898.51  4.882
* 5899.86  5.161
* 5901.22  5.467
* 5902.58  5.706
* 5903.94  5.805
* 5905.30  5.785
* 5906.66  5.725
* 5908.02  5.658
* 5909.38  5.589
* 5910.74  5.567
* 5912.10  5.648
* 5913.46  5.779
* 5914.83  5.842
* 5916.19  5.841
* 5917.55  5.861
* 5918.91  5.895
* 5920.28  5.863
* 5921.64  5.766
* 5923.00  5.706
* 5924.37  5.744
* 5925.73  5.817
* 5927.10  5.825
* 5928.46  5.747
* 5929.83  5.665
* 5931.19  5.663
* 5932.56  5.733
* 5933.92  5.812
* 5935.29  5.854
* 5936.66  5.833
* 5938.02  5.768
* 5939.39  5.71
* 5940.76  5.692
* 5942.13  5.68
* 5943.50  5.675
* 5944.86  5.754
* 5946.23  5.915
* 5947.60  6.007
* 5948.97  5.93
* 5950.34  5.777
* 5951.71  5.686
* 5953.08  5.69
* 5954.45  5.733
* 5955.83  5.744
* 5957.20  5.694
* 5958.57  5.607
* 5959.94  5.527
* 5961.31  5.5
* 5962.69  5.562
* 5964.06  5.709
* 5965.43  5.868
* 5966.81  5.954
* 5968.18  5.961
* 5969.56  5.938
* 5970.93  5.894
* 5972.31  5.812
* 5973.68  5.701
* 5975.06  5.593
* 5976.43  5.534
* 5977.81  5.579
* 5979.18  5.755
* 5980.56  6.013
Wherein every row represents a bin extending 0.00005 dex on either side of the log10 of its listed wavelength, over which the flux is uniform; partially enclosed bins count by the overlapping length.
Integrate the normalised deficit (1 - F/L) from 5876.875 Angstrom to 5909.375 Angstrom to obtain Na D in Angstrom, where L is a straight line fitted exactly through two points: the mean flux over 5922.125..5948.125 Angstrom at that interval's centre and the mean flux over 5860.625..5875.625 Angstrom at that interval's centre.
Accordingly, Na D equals 3.4 Angstrom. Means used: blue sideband 5.88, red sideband 5.77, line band 5.22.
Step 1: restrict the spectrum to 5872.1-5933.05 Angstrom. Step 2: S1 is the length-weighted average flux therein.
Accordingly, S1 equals 5.49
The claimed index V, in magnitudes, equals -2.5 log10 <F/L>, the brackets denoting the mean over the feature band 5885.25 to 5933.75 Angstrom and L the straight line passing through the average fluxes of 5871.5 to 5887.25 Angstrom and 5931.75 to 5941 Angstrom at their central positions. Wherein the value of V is 0.06 mag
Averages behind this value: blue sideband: 5.68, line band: 5.42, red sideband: 5.77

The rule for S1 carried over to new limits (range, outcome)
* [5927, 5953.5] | 5.77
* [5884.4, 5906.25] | 5.01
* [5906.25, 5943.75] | 5.75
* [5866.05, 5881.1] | 5.83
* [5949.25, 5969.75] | 5.73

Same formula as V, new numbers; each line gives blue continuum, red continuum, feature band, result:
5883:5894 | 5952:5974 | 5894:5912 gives -0.06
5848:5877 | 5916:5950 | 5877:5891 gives 0.11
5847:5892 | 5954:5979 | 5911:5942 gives -0.01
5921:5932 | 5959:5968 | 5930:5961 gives 0.00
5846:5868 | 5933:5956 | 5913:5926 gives 0.00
